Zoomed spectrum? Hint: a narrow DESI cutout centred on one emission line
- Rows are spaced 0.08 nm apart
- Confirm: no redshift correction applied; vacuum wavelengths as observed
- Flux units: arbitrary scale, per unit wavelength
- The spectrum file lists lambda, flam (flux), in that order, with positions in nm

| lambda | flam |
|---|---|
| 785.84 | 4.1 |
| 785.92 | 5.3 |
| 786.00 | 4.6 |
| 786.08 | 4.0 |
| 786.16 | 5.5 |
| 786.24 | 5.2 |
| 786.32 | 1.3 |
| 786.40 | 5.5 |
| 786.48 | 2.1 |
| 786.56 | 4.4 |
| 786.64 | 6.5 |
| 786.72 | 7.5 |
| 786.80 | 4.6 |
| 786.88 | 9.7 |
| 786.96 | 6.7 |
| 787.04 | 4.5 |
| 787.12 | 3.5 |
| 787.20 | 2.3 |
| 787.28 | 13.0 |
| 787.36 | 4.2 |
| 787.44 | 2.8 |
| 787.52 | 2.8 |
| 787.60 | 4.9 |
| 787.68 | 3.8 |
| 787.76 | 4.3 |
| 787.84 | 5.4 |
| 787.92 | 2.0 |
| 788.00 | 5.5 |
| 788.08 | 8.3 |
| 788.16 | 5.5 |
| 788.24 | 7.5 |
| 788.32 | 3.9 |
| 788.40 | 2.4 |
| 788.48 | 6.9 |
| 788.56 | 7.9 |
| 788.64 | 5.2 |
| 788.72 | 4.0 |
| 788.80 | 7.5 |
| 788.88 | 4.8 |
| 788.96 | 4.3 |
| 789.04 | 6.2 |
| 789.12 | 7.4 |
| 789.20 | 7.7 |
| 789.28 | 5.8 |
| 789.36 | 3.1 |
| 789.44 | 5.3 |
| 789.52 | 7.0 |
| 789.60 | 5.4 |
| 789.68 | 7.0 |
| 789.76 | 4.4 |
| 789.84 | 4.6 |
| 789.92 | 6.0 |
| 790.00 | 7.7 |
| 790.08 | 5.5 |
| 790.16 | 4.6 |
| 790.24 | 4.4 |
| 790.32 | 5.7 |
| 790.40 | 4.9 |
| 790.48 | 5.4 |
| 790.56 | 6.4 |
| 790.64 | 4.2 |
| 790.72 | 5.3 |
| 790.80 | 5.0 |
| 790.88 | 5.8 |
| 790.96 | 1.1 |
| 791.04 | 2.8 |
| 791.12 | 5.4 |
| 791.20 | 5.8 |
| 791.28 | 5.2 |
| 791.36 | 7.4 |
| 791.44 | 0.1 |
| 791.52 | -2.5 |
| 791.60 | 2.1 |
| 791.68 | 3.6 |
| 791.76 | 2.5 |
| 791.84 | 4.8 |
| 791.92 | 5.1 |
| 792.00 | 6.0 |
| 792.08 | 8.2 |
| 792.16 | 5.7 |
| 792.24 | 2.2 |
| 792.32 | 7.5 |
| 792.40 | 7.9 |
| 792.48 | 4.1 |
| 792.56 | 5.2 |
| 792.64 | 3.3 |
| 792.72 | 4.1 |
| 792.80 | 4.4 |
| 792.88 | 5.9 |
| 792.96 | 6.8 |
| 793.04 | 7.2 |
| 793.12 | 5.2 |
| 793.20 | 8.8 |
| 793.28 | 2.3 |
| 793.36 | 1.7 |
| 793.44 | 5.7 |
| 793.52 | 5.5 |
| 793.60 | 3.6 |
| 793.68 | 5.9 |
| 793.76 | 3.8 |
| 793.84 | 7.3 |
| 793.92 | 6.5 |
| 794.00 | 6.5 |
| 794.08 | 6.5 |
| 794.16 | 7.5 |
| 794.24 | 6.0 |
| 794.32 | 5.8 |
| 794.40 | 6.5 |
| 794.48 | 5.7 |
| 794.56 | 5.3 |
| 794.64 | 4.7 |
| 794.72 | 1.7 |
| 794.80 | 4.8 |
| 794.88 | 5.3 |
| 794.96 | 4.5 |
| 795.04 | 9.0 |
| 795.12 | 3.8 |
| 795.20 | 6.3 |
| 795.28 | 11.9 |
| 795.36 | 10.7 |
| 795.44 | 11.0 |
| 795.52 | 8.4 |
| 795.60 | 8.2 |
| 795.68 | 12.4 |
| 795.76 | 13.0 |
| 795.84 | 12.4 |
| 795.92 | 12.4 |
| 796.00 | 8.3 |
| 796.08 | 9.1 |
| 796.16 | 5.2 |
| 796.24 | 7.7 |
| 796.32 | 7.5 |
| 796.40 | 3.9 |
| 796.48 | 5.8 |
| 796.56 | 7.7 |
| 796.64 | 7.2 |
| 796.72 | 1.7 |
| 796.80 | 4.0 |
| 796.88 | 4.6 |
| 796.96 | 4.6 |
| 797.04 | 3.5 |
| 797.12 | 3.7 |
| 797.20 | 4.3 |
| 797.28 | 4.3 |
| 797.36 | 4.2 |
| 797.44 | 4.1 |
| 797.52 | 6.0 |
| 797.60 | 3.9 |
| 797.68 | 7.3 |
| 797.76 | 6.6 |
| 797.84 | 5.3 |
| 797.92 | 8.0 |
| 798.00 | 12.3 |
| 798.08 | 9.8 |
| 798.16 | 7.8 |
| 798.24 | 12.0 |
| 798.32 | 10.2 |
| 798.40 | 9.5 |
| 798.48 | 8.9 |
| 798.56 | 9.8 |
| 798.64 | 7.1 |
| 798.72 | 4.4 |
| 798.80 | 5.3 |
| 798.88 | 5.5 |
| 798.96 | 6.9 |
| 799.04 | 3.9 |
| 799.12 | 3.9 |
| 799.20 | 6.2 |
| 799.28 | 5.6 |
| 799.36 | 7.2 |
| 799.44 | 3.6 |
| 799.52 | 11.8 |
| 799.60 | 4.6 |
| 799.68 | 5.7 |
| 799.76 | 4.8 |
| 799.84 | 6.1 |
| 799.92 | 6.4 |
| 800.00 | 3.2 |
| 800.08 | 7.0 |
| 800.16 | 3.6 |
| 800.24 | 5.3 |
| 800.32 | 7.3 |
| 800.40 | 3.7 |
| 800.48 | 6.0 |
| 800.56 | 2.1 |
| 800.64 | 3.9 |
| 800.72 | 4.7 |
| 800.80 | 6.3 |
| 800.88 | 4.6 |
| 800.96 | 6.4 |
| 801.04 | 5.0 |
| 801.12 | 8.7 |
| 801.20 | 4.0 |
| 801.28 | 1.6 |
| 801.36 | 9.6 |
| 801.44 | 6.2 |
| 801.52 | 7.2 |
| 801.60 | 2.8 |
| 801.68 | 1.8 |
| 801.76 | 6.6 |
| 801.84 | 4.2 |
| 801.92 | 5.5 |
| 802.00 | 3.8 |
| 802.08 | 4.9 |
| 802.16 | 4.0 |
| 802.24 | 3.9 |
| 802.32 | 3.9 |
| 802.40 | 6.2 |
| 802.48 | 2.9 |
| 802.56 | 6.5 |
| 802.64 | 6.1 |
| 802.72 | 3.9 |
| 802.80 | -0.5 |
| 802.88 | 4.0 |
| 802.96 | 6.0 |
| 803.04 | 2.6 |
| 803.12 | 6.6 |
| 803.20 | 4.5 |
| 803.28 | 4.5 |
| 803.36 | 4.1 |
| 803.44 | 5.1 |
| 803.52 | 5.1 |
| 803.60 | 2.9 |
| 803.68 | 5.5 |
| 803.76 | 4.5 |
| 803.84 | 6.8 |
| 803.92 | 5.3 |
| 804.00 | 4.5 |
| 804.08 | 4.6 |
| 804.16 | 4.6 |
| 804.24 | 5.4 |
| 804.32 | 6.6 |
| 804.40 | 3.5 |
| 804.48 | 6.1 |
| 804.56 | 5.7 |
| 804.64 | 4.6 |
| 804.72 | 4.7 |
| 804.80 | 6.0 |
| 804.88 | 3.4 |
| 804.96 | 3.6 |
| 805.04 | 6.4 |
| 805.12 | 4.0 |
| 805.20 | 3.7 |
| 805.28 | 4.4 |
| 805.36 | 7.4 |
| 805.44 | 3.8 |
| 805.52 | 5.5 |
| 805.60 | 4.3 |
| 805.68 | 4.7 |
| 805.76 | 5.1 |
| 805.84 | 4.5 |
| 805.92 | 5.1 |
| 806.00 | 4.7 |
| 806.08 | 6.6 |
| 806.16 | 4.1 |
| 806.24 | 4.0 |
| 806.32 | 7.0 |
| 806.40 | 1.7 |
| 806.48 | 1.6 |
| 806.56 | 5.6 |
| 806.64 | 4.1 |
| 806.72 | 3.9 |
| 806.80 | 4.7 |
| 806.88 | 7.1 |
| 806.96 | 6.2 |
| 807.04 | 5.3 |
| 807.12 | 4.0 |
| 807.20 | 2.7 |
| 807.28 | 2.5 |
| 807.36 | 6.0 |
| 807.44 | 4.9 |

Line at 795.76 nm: Halpha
